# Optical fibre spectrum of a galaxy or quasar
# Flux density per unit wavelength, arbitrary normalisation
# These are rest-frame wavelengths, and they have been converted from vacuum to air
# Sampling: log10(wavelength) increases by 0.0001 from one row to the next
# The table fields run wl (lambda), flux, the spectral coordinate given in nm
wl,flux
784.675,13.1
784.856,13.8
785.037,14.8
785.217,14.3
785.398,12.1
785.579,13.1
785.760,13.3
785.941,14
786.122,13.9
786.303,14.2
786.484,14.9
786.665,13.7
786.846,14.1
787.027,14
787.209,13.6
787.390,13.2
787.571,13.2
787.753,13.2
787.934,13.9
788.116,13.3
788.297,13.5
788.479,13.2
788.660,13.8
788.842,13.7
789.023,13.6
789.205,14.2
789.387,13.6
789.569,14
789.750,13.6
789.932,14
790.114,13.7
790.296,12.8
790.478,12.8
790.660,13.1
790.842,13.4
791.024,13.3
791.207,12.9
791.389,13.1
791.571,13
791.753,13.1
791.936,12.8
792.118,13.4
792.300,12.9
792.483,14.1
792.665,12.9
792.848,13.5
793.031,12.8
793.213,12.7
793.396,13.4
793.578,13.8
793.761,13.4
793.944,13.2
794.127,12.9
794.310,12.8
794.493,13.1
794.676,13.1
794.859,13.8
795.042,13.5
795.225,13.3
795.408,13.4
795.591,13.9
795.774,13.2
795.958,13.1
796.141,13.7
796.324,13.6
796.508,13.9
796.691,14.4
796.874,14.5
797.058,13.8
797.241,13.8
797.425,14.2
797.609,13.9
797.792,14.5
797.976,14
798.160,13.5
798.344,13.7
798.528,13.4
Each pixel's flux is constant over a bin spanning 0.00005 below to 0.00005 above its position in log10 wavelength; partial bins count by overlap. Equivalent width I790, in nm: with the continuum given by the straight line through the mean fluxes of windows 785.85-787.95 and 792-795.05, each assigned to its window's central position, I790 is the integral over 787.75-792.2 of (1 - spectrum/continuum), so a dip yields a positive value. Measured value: 0.05 nm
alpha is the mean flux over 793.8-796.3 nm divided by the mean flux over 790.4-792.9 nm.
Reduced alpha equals 1.0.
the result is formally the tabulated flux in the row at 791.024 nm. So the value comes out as 13.3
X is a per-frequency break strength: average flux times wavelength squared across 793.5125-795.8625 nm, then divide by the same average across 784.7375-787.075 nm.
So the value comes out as 0.98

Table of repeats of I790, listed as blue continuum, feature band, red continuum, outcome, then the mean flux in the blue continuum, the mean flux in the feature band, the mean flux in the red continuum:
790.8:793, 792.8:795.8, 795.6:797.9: 0.05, 13.2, 13.3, 13.9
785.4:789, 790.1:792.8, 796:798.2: 0.13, 13.6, 13.1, 14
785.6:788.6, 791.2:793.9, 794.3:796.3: 0.06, 13.7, 13.2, 13.4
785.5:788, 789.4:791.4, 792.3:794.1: 0.02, 13.7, 13.4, 13.3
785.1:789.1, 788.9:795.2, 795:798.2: 0.19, 13.6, 13.3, 13.8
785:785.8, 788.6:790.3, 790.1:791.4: -0.07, 13.5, 13.7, 13.1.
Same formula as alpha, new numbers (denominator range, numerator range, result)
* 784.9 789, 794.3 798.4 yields 1.00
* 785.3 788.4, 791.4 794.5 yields 0.97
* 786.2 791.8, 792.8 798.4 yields 1.00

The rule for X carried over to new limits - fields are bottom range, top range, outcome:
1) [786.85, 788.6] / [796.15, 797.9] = 1.07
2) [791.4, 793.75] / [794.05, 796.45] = 1.02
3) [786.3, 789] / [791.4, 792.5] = 0.97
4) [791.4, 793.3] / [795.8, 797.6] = 1.07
